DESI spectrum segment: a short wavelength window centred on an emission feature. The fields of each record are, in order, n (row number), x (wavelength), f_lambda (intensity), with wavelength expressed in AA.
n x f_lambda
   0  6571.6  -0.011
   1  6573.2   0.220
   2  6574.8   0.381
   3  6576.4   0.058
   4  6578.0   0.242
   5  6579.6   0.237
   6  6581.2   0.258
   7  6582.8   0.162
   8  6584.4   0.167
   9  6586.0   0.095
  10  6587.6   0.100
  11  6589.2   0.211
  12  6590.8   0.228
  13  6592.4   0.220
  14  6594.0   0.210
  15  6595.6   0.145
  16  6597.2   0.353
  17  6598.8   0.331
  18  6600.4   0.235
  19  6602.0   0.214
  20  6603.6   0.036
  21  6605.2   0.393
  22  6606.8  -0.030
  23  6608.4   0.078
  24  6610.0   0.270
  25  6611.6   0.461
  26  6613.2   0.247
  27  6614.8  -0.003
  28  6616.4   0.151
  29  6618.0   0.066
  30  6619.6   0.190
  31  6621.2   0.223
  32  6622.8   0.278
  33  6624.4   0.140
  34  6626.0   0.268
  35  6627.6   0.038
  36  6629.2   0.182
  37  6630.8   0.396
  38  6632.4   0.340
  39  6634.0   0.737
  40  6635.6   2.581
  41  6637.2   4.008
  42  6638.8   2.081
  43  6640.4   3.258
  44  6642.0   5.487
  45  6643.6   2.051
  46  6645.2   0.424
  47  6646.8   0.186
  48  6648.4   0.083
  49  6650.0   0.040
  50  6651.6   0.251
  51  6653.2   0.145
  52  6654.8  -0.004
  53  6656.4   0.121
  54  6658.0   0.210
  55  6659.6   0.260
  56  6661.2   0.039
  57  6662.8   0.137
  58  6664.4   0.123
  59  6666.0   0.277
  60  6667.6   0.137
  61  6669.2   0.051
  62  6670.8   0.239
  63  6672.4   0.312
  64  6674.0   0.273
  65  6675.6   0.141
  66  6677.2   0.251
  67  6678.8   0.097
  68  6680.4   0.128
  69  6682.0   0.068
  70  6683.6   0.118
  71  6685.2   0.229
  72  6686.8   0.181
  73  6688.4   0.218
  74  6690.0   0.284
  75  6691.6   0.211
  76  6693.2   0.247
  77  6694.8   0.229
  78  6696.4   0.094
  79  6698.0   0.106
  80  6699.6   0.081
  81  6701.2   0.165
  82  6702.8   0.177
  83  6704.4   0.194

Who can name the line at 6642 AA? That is [O II] 3727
